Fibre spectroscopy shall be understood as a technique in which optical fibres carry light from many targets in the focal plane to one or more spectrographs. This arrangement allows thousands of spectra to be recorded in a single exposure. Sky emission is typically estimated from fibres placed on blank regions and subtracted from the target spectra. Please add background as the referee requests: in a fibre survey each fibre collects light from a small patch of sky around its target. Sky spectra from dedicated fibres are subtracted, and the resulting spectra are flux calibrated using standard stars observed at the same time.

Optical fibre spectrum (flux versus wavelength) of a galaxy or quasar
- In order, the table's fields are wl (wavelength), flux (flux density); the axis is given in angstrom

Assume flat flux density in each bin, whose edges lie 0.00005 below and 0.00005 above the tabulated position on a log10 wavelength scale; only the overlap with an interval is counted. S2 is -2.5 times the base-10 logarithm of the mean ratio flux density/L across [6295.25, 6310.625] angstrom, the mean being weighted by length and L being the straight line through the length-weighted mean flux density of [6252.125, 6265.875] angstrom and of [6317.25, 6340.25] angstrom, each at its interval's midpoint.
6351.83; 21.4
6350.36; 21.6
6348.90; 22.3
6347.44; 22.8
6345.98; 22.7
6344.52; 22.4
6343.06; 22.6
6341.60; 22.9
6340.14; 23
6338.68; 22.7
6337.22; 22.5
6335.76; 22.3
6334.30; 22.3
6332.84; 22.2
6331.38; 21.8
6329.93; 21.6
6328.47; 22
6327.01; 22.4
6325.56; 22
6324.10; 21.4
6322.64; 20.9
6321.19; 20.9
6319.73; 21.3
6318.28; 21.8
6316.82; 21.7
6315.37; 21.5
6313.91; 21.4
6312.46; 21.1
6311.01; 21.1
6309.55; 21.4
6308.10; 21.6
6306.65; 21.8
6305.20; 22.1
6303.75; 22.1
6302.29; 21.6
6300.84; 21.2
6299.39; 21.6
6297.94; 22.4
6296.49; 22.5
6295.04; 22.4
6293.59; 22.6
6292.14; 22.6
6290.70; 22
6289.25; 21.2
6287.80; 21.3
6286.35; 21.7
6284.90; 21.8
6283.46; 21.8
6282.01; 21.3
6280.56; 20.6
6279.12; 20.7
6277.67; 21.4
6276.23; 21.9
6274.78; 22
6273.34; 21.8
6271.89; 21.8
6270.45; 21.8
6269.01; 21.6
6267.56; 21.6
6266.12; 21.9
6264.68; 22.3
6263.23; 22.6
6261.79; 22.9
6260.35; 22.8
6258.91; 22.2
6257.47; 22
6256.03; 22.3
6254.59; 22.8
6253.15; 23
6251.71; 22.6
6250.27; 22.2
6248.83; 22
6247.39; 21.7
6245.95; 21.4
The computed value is 0.02 mag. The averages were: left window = 22.5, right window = 21.9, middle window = 21.8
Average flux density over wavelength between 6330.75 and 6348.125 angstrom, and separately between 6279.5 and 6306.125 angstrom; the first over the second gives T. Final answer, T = 1.03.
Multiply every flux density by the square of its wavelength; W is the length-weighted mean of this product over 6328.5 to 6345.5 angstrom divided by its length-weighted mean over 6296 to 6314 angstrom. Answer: 1.0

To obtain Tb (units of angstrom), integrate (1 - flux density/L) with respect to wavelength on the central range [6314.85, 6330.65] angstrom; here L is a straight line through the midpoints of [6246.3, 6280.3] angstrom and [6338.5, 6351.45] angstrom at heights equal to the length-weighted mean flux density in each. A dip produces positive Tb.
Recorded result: 0.6 angstrom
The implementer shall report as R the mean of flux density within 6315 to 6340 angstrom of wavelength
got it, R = 21.9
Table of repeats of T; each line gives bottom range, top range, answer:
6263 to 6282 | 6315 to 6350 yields 1.02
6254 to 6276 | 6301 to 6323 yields 0.97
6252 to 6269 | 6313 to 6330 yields 0.96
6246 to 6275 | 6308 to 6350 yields 0.99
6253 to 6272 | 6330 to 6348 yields 1.01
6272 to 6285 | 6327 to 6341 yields 1.04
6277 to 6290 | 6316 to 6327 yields 1.01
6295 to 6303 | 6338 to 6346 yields 1.04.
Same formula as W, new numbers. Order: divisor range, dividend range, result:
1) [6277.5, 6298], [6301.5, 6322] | 1.00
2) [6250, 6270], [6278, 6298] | 0.98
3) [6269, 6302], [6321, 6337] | 1.02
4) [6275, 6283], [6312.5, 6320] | 1.03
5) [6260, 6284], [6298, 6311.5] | 1.00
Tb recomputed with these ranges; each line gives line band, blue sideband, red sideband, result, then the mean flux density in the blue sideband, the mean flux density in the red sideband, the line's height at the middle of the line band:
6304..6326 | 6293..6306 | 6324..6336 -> 0.6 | 22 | 22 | 22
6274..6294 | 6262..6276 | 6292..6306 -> 0.4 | 22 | 22.1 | 22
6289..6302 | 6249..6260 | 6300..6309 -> -0.1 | 22.4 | 21.7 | 21.9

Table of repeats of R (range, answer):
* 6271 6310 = 21.8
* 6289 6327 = 21.7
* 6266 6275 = 21.8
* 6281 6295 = 21.8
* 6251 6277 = 22.2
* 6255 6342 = 21.9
